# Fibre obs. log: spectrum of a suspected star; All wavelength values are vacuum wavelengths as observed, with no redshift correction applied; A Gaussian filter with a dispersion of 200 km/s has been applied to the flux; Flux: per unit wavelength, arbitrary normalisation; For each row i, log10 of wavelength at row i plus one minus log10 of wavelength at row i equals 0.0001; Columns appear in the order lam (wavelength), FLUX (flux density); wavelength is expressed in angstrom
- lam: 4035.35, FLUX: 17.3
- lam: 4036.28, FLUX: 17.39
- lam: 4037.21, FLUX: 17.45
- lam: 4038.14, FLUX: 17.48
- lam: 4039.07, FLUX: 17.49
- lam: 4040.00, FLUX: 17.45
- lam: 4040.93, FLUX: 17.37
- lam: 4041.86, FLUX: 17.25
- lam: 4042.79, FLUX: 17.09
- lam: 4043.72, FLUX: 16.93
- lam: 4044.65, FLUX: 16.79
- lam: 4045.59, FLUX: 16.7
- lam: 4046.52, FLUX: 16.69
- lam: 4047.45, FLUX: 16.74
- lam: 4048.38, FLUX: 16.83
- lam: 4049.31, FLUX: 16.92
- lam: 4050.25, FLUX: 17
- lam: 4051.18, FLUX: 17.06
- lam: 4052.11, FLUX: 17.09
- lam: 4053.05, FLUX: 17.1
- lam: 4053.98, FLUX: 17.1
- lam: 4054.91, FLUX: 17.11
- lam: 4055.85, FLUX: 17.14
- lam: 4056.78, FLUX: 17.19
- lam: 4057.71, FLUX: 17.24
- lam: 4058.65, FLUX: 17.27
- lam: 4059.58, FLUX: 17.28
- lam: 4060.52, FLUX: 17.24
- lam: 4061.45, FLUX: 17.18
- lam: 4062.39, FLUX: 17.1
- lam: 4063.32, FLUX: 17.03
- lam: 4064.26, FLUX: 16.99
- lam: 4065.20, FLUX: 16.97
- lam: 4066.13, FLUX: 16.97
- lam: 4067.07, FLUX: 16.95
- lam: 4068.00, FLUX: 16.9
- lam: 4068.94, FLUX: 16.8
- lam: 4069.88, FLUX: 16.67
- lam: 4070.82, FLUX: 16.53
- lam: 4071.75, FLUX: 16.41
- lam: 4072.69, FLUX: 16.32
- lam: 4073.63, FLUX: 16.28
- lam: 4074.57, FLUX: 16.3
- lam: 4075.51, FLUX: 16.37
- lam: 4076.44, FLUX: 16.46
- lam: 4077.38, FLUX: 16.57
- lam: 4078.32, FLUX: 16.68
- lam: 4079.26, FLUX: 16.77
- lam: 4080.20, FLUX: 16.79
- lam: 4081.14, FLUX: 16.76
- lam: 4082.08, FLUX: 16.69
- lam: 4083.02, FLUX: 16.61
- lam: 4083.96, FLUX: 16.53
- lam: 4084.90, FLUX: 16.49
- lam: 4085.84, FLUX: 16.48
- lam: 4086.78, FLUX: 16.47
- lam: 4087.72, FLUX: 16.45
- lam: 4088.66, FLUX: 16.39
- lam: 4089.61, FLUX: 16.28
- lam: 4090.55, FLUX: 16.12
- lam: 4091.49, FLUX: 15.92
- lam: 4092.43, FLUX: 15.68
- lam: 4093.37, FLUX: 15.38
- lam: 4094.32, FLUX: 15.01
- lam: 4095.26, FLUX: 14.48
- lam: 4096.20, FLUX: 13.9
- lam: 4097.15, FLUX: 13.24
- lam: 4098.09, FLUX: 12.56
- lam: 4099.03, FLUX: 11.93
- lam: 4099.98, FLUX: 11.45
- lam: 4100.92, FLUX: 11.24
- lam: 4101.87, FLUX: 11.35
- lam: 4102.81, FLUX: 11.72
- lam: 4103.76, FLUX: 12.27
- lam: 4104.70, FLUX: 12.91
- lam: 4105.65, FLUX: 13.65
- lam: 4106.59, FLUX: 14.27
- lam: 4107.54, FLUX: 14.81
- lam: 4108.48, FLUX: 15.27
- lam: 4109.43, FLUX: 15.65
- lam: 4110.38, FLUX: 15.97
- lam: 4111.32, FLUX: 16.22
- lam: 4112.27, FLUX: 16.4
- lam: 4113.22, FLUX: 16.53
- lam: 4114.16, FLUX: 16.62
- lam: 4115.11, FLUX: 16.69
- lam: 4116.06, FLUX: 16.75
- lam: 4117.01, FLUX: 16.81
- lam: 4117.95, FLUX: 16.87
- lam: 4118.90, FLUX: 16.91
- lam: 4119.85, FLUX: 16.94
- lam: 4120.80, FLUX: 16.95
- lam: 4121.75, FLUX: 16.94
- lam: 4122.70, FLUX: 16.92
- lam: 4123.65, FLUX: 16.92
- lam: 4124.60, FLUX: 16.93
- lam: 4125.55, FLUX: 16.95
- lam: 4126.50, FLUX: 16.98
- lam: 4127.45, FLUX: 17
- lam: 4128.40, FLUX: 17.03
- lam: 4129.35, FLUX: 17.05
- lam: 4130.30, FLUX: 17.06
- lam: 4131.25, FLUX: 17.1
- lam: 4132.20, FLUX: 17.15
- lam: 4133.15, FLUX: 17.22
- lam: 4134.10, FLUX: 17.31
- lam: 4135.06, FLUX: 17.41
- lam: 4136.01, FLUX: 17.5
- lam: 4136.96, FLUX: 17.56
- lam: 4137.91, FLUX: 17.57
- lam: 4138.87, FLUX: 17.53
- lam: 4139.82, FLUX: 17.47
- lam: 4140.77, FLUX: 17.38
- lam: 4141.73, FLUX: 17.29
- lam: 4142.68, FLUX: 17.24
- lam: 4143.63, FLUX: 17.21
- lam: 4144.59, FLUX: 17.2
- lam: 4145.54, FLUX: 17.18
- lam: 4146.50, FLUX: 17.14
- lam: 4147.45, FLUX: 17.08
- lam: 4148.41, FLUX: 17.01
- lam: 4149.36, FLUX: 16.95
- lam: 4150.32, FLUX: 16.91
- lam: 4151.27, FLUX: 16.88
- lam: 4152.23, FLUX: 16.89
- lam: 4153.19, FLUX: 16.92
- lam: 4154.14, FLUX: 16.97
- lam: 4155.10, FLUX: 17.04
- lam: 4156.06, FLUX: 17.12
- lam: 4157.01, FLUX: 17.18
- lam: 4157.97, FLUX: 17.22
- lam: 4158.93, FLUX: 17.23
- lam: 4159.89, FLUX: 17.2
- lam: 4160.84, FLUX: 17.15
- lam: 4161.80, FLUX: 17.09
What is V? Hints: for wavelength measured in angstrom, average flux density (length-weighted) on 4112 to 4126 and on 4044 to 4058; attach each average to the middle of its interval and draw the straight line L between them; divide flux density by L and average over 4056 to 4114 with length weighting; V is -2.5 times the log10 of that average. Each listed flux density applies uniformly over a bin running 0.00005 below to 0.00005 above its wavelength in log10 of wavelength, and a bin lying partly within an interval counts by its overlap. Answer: 0.08 mag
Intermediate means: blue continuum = 17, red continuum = 16.8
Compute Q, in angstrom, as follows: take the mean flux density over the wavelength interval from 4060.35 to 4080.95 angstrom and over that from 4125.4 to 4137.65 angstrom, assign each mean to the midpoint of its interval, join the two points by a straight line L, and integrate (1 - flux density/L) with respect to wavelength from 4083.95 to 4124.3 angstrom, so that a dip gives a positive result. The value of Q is 4.2 angstrom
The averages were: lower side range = 16.7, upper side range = 17.2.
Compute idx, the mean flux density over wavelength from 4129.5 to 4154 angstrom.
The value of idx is 17.2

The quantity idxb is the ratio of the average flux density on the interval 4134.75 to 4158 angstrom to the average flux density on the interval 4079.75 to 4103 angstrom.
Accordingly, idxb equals 1.15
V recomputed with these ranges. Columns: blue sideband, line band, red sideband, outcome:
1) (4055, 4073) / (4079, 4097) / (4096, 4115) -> -0.053 mag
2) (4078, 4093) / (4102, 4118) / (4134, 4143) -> 0.119 mag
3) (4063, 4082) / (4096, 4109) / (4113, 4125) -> 0.287 mag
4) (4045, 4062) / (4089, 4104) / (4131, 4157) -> 0.242 mag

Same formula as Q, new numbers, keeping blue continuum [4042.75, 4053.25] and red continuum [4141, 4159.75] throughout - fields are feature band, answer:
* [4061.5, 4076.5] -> 0.19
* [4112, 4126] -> 0.17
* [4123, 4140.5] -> -0.16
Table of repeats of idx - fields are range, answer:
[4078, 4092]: 16.5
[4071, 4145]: 16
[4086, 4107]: 14.1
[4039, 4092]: 16.8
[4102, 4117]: 15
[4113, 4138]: 17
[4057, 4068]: 17.1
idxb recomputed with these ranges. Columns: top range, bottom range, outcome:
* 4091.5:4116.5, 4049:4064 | 0.84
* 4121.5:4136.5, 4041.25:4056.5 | 1.01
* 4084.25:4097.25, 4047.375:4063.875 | 0.92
